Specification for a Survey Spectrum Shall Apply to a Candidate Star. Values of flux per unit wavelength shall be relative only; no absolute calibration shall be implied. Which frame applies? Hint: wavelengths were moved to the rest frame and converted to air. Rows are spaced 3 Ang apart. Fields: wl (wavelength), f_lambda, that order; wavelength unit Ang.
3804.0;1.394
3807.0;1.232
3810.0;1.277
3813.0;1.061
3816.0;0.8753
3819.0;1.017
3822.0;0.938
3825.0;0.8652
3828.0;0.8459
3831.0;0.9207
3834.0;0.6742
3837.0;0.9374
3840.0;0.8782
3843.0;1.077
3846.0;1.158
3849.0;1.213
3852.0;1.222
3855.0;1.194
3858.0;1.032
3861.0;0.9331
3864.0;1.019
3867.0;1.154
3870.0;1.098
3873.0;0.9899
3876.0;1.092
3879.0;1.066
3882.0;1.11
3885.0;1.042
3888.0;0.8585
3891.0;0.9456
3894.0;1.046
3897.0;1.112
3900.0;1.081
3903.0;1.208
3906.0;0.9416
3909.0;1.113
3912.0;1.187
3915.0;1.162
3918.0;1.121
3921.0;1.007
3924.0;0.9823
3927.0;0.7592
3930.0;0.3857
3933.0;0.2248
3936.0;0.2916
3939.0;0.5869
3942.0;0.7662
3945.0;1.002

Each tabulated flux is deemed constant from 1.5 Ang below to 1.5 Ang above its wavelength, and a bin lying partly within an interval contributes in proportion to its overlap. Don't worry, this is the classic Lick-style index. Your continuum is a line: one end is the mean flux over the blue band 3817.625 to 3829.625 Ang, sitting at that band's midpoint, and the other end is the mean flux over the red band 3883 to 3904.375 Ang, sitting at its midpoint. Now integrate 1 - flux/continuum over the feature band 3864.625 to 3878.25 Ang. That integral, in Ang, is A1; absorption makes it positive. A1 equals -1.04 Ang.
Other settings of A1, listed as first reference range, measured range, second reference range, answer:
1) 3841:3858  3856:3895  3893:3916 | 3.41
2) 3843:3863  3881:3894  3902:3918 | 1.49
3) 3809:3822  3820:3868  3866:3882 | 2.53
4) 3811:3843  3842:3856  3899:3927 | -3.22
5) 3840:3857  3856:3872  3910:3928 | 1.02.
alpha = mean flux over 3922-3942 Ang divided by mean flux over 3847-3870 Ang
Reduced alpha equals 0.5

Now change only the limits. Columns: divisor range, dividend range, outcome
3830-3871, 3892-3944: 0.85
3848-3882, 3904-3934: 0.83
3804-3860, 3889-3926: 1.03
